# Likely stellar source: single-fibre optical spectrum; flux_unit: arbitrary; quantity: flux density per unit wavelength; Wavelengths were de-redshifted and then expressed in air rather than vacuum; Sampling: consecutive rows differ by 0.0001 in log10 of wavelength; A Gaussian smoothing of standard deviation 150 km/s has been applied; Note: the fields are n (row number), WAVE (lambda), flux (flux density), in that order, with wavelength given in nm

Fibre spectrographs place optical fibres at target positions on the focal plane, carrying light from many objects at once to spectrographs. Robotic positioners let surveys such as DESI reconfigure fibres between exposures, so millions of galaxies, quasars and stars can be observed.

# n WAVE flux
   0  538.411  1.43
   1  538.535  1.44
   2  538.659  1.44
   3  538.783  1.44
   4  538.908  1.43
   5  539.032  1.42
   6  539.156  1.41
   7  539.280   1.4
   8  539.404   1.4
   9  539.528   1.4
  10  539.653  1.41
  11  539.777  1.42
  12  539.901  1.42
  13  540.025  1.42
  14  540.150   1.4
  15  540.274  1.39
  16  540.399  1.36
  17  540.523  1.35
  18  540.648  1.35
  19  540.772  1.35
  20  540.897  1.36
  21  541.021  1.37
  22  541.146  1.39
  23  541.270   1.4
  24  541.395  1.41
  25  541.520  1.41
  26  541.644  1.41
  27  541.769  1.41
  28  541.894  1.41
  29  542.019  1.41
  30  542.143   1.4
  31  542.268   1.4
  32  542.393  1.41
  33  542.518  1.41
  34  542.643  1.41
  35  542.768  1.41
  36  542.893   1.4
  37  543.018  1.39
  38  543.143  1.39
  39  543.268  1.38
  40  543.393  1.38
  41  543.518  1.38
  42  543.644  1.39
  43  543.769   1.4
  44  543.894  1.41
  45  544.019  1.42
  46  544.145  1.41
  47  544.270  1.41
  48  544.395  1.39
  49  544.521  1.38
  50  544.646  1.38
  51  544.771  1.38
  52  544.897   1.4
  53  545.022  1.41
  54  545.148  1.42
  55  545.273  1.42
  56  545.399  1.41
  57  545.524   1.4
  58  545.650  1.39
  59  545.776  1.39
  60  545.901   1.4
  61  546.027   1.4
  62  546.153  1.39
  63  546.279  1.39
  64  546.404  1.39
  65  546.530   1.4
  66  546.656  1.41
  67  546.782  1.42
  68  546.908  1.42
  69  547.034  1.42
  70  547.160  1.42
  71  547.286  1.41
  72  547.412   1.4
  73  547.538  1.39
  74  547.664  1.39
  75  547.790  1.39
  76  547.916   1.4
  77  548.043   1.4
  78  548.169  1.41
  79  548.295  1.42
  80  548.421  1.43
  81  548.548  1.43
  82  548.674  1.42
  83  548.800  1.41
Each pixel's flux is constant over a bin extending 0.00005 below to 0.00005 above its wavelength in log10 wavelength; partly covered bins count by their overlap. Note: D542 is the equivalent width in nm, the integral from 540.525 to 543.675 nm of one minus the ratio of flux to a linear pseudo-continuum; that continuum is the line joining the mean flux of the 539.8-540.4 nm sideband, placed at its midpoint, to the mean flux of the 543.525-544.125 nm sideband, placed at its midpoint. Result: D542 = 0.02 nm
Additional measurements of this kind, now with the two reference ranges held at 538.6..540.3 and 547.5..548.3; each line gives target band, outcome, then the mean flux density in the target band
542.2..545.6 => 0.02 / 1.4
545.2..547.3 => 0.00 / 1.4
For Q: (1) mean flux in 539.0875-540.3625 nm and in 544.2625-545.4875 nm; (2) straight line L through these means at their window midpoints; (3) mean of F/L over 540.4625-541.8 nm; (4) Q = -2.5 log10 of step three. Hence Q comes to 0.02 mag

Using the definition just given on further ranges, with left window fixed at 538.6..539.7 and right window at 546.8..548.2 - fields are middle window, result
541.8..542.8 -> 0.00 mag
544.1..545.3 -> 0.01 mag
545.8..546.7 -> 0.01 mag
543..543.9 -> 0.02 mag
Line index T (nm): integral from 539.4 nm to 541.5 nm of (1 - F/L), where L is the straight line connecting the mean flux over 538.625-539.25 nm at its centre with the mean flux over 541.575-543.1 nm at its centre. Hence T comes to 0.042 nm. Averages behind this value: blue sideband 1.42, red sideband 1.41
